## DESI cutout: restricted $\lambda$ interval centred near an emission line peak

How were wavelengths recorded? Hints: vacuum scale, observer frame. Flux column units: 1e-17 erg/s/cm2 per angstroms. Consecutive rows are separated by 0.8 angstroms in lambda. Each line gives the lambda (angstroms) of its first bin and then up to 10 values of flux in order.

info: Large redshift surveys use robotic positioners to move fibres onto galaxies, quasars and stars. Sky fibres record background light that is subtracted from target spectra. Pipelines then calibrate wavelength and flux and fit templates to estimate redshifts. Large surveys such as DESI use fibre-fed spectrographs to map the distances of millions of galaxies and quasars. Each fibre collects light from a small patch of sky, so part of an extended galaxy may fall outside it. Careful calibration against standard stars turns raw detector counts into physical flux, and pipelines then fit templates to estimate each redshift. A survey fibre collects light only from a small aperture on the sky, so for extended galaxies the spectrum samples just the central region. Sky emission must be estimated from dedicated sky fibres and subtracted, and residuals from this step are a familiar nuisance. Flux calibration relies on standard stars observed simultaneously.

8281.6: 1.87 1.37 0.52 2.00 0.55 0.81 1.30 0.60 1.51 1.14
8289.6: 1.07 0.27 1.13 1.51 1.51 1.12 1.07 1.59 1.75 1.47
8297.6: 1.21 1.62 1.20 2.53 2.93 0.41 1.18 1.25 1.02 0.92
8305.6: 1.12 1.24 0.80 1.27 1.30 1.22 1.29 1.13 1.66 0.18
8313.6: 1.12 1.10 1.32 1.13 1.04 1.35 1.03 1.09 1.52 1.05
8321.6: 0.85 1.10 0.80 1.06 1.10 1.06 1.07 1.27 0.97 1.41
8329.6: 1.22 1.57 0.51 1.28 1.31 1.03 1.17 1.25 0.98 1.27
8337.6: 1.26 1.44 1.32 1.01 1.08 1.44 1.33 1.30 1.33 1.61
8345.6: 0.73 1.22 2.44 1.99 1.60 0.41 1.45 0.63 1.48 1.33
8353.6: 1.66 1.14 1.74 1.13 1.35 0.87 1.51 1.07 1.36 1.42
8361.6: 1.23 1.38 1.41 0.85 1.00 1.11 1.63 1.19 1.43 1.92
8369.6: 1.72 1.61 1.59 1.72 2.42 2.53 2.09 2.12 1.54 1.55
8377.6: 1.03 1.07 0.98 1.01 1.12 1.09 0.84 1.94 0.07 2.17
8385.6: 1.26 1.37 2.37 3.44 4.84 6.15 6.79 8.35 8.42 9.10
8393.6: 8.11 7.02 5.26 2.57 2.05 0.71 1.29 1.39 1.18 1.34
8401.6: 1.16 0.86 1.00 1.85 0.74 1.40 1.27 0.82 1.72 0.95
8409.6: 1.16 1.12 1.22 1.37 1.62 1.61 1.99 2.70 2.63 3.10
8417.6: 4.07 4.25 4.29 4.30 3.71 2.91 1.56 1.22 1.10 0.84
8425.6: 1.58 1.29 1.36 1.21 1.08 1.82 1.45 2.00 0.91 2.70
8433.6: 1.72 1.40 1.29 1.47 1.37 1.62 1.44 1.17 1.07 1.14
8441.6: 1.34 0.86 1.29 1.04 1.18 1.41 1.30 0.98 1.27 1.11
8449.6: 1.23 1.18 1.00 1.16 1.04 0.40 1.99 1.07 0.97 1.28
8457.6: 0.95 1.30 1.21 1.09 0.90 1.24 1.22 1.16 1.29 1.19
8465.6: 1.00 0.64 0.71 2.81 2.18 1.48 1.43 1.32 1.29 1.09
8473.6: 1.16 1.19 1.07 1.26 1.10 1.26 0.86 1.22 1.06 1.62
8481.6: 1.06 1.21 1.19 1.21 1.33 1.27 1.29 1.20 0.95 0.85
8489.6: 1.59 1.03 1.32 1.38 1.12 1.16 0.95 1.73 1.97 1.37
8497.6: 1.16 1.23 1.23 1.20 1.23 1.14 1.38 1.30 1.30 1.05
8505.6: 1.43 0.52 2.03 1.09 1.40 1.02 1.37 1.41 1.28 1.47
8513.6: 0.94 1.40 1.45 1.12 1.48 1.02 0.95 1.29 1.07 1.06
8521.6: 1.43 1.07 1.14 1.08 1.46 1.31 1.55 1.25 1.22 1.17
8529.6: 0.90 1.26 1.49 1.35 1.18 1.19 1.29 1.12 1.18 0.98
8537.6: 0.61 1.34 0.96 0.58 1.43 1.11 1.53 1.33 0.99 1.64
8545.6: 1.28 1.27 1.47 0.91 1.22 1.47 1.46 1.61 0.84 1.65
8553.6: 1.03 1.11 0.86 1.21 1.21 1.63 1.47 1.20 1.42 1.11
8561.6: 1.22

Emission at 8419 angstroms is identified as [N II]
